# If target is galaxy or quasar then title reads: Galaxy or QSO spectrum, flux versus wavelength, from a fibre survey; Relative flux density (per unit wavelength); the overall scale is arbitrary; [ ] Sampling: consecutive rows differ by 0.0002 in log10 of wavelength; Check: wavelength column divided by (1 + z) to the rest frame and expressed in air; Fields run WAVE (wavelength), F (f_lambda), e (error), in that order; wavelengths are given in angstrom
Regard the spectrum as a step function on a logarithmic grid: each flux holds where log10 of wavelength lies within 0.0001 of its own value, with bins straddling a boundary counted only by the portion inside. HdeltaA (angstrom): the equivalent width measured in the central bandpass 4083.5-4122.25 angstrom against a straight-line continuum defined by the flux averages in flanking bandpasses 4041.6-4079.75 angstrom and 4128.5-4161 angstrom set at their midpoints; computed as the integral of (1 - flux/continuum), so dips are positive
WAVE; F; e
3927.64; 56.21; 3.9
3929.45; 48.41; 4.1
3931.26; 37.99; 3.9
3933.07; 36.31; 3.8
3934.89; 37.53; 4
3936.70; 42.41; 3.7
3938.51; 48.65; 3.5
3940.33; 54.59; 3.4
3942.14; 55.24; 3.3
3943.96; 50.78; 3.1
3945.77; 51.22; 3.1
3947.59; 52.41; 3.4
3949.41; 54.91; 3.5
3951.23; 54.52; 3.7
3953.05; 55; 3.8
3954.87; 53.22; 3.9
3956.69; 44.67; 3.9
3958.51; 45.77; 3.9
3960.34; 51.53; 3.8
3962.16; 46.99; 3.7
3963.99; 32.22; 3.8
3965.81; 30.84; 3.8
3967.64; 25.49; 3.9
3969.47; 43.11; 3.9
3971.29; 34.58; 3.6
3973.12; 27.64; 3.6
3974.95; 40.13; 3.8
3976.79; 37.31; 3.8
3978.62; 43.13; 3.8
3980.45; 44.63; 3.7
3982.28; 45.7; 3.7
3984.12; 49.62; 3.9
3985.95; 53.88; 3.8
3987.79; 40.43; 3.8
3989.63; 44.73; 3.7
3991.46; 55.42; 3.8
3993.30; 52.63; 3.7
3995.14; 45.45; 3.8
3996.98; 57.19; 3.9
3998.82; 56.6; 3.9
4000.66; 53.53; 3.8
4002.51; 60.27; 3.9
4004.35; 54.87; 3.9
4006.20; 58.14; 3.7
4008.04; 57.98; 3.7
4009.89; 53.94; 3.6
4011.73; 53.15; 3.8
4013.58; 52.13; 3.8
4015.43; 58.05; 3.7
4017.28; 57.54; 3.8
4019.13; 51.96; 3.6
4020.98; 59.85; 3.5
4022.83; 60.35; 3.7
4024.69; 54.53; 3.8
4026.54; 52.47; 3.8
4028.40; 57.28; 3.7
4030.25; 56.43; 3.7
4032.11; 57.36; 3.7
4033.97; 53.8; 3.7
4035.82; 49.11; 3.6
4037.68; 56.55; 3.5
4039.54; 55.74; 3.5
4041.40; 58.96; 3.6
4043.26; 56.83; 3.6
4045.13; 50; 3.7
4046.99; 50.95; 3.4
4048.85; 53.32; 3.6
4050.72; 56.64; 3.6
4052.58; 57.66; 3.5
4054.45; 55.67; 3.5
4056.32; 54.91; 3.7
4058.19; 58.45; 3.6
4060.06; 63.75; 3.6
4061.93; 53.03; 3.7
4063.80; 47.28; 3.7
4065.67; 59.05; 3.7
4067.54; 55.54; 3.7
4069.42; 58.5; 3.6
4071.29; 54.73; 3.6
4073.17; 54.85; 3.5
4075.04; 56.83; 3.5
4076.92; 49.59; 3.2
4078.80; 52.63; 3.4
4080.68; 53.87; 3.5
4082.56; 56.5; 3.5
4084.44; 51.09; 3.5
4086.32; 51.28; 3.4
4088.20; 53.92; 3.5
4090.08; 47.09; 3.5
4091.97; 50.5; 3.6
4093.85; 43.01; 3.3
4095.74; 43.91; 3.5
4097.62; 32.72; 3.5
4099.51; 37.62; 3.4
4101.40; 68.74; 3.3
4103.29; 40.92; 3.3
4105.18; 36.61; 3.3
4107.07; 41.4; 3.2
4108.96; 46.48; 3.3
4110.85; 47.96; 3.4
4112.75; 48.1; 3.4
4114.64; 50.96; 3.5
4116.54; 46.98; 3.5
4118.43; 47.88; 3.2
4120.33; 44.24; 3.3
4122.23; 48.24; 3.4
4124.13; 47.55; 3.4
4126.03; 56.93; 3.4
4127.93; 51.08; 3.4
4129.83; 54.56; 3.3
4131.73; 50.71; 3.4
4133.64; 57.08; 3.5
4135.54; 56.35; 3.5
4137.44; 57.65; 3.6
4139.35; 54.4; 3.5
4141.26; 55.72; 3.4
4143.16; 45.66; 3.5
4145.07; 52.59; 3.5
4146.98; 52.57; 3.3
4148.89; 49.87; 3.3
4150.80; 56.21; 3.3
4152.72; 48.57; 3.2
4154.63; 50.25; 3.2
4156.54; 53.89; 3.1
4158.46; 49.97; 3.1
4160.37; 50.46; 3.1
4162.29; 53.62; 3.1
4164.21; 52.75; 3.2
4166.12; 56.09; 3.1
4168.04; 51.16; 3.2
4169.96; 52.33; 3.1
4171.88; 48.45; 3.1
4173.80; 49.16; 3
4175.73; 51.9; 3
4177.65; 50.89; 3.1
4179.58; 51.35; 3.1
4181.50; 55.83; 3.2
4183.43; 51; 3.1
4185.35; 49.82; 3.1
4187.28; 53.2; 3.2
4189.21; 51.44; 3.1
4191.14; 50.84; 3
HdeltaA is 5.25 angstrom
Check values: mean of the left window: 55.1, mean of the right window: 52.7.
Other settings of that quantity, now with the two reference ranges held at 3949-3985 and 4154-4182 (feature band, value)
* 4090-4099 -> 1.06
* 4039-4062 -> -4.62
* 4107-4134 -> 0.16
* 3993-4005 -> -2.75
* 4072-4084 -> -1.53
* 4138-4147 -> -0.30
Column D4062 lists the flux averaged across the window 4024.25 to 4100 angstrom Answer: 53.1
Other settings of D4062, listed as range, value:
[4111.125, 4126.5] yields 48.5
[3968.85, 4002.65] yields 46.4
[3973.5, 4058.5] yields 53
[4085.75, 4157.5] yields 49.5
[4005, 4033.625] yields 56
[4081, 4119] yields 47.3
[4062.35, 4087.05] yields 54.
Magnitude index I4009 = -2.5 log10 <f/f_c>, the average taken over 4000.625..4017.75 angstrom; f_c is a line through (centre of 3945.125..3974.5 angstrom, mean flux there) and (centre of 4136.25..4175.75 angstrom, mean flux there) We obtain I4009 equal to -0.216 mag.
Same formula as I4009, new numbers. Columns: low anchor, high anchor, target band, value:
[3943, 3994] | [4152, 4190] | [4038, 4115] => -0.07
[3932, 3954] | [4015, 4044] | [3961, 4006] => 0.17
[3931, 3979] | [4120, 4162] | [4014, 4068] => -0.16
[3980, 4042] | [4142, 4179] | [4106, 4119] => 0.11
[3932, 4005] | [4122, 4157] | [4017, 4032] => -0.16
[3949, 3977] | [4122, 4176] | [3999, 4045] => -0.22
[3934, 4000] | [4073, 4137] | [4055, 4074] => -0.16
